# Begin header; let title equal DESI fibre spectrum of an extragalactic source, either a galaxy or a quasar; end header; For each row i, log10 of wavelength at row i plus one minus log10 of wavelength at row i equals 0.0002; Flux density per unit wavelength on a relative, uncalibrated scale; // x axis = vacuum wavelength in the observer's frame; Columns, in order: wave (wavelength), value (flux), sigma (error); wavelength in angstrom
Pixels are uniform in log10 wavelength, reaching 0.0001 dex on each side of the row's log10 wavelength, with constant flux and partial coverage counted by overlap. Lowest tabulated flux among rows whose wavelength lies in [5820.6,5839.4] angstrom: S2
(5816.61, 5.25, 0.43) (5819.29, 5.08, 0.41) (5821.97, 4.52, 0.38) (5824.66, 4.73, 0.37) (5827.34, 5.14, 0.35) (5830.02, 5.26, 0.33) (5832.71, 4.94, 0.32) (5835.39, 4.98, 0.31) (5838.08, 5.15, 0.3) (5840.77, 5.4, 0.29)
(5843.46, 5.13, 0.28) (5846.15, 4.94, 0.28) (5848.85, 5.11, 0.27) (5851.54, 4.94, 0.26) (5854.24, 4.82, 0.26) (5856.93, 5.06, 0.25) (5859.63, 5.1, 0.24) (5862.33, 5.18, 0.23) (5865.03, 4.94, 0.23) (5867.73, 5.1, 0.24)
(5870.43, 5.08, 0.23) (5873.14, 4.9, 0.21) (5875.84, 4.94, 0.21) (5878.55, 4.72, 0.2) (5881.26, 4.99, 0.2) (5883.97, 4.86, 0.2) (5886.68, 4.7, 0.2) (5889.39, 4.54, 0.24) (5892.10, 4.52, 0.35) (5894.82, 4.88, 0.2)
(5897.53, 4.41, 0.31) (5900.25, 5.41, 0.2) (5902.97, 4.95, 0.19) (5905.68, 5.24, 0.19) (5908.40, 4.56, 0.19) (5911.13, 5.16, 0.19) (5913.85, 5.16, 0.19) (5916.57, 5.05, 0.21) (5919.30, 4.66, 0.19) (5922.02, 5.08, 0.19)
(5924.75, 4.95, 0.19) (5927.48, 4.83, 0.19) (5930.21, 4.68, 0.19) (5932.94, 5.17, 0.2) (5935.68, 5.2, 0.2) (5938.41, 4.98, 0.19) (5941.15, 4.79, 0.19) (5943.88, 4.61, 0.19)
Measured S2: 4.52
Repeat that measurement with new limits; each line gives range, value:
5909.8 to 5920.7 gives 4.66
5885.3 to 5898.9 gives 4.41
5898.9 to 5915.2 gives 4.56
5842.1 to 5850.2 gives 4.94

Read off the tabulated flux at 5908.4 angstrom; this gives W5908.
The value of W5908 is 4.56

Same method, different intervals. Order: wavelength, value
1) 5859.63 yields 5.1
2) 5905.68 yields 5.24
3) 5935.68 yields 5.2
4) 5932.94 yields 5.17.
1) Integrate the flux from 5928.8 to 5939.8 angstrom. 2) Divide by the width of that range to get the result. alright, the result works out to 5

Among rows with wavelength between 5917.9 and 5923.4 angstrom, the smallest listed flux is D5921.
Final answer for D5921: 4.66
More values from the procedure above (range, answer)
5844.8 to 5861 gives 4.82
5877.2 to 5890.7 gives 4.54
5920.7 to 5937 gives 4.68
